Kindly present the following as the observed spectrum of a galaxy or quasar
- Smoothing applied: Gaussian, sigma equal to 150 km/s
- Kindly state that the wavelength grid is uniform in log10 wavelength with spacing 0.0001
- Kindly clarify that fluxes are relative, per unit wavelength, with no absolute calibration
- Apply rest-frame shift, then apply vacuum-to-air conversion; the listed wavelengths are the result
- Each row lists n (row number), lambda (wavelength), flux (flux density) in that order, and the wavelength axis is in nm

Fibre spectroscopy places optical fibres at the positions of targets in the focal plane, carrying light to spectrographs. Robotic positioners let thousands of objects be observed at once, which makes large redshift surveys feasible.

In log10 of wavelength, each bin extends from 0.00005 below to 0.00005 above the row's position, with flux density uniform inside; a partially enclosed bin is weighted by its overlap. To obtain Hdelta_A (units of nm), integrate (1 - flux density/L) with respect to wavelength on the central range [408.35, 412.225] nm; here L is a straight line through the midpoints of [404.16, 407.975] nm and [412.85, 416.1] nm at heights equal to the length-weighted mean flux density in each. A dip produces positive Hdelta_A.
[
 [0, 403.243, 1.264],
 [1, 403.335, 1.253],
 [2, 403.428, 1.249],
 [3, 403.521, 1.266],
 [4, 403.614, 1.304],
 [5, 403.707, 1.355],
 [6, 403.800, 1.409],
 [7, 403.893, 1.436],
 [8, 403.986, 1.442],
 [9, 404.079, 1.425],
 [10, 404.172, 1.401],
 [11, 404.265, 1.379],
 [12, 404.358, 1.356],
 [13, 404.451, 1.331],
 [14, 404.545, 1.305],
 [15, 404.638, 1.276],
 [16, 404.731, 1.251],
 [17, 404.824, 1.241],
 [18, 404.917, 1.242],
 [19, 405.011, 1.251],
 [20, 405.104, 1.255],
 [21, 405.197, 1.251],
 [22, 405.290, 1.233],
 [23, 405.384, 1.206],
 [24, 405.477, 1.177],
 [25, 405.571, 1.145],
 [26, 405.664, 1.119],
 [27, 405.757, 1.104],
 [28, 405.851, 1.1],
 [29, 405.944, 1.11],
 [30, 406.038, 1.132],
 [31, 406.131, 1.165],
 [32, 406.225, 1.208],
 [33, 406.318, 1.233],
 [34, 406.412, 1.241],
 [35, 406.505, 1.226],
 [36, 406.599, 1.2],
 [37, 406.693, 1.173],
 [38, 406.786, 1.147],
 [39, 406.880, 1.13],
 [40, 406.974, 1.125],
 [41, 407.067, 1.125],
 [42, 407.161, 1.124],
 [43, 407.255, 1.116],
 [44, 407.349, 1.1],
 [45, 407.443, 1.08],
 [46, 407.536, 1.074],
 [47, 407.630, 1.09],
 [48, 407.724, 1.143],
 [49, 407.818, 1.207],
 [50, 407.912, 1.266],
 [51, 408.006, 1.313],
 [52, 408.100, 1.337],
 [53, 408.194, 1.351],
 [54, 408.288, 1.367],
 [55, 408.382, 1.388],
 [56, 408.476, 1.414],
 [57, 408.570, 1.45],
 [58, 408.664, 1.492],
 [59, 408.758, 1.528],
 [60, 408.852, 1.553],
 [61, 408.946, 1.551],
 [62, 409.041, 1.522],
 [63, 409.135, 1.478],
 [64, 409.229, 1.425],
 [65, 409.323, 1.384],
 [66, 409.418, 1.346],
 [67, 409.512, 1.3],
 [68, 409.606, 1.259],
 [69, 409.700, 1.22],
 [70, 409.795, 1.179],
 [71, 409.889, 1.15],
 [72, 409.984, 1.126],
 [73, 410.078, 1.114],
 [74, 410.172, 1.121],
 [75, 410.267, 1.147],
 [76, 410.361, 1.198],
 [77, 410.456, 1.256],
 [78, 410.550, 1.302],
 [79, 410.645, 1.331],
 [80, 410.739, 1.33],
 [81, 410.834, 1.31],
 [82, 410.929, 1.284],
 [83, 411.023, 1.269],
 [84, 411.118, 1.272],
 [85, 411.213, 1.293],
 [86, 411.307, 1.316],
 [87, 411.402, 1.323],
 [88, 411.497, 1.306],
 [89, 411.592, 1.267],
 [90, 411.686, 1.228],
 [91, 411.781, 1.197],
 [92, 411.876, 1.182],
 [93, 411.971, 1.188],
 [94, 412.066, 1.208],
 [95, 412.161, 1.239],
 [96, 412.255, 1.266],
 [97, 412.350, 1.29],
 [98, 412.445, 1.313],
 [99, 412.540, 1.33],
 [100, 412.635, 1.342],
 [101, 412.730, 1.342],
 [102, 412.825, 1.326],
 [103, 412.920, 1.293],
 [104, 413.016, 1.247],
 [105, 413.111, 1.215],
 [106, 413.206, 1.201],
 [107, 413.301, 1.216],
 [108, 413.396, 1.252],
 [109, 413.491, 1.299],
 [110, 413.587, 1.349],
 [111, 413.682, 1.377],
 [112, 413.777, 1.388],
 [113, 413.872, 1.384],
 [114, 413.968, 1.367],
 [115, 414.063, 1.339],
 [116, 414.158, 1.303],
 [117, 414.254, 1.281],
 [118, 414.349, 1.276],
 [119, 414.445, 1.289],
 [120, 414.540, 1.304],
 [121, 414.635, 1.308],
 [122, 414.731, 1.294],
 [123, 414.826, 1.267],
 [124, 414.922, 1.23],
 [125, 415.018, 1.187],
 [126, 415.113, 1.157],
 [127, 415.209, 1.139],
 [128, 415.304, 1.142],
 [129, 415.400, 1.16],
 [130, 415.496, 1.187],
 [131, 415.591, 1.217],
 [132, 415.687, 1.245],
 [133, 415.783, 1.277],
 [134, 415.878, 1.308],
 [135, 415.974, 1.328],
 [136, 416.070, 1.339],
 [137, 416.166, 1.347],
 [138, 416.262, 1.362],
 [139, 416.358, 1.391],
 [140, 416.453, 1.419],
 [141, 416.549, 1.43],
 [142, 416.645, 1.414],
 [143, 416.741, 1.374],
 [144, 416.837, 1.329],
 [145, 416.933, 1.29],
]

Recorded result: -0.22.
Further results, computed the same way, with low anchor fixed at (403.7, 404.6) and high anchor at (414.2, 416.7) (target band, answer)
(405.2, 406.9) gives 0.242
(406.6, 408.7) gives 0.195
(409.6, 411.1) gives 0.116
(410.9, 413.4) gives 0.084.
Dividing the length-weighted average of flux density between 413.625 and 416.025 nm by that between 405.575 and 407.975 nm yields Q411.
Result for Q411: 1.10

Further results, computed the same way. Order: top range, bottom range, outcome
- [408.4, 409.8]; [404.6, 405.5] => 1.14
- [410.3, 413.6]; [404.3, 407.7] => 1.07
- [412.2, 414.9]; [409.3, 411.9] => 1.04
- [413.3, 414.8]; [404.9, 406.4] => 1.11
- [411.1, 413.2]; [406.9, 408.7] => 1.03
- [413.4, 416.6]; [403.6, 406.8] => 1.03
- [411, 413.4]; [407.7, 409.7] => 0.92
